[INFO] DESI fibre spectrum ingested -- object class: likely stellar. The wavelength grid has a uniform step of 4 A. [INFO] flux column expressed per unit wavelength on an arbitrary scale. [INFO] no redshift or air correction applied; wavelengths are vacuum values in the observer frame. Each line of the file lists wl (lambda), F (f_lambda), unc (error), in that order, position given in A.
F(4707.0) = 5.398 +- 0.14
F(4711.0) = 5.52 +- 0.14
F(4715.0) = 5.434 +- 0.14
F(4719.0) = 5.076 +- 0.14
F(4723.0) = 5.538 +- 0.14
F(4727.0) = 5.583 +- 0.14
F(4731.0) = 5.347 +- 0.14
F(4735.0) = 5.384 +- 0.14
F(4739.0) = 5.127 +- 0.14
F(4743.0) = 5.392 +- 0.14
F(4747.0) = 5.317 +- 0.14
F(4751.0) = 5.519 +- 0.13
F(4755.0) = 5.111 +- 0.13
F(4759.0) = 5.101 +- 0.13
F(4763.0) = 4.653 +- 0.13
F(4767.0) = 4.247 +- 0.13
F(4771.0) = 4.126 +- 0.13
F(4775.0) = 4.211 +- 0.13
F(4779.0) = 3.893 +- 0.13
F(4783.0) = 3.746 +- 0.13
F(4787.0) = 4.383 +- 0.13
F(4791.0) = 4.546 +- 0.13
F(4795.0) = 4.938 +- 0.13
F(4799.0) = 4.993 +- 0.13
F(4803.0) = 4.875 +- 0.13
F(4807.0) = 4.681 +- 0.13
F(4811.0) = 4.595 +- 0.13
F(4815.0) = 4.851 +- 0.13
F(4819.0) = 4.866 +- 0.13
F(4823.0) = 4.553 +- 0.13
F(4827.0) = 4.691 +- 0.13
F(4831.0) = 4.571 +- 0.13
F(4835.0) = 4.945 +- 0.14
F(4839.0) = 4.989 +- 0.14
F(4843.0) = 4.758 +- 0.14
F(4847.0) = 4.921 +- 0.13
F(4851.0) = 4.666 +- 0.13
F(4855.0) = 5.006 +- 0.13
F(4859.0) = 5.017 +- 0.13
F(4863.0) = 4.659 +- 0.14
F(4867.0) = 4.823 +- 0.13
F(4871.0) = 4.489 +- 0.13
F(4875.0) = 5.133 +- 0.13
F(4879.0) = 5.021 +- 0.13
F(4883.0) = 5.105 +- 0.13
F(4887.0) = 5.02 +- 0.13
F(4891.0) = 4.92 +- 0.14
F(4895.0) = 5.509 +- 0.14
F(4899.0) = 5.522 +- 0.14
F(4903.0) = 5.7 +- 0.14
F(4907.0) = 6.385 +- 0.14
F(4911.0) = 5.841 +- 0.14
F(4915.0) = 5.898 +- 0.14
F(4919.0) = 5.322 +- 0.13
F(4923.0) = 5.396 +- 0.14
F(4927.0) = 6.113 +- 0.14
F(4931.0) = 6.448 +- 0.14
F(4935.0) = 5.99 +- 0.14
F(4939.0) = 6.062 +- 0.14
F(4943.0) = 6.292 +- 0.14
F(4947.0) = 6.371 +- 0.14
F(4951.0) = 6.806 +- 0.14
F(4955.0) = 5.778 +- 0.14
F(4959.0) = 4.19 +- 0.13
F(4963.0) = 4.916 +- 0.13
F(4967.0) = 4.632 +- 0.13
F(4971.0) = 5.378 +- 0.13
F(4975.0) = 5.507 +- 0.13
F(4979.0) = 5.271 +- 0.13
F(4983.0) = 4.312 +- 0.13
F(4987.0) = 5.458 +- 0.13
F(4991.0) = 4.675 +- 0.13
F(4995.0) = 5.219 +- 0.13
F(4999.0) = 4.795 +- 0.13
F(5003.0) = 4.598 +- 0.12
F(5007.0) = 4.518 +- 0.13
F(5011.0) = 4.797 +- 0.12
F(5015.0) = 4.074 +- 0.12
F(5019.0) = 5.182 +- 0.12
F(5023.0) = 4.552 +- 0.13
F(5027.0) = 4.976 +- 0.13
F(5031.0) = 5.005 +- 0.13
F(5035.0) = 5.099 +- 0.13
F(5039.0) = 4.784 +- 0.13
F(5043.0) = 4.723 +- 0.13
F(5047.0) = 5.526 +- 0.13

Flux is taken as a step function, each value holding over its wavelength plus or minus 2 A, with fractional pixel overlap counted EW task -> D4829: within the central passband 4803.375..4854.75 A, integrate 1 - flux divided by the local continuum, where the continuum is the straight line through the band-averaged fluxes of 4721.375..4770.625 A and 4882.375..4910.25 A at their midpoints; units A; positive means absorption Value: 5.5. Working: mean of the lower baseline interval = 5.16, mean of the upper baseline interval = 5.49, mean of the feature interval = 4.77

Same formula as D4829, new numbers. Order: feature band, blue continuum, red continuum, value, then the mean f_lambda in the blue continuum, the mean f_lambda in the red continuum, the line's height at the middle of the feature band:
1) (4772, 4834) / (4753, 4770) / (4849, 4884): 3.0 A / 4.74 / 4.87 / 4.79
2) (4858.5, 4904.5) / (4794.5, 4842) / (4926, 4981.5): 1.2 A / 4.79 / 5.68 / 5.2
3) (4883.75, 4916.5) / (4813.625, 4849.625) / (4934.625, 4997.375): -3.0 A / 4.79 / 5.41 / 5.11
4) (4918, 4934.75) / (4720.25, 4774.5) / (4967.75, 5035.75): -3.1 A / 5.09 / 4.9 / 4.95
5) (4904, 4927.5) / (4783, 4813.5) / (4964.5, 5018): -5.0 A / 4.65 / 4.87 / 4.79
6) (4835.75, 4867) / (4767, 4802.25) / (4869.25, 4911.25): 0.7 A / 4.37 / 5.32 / 4.97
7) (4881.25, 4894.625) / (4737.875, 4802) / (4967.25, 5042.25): -0.8 A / 4.7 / 4.89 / 4.8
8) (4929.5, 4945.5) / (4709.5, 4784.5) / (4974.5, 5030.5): -4.3 A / 4.97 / 4.84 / 4.87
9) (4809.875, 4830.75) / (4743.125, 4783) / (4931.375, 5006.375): 0.7 A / 4.67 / 5.36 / 4.86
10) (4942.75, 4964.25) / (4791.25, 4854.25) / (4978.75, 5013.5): -4.0 A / 4.79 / 4.82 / 4.81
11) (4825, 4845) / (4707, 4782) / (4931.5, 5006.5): 1.4 A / 5.02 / 5.35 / 5.16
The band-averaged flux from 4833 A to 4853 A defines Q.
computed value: 4.86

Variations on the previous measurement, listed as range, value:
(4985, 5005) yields 4.95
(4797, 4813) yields 4.79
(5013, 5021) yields 4.63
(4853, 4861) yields 5.01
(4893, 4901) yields 5.52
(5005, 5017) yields 4.46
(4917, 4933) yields 5.82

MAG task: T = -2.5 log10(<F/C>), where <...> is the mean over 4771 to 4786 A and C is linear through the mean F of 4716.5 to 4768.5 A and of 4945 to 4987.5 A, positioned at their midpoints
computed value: 0.29 mag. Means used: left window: 5.2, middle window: 4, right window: 5.32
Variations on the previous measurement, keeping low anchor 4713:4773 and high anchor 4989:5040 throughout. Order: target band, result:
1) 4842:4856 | 0.04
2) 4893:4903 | -0.13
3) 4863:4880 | 0.03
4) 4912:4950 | -0.22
